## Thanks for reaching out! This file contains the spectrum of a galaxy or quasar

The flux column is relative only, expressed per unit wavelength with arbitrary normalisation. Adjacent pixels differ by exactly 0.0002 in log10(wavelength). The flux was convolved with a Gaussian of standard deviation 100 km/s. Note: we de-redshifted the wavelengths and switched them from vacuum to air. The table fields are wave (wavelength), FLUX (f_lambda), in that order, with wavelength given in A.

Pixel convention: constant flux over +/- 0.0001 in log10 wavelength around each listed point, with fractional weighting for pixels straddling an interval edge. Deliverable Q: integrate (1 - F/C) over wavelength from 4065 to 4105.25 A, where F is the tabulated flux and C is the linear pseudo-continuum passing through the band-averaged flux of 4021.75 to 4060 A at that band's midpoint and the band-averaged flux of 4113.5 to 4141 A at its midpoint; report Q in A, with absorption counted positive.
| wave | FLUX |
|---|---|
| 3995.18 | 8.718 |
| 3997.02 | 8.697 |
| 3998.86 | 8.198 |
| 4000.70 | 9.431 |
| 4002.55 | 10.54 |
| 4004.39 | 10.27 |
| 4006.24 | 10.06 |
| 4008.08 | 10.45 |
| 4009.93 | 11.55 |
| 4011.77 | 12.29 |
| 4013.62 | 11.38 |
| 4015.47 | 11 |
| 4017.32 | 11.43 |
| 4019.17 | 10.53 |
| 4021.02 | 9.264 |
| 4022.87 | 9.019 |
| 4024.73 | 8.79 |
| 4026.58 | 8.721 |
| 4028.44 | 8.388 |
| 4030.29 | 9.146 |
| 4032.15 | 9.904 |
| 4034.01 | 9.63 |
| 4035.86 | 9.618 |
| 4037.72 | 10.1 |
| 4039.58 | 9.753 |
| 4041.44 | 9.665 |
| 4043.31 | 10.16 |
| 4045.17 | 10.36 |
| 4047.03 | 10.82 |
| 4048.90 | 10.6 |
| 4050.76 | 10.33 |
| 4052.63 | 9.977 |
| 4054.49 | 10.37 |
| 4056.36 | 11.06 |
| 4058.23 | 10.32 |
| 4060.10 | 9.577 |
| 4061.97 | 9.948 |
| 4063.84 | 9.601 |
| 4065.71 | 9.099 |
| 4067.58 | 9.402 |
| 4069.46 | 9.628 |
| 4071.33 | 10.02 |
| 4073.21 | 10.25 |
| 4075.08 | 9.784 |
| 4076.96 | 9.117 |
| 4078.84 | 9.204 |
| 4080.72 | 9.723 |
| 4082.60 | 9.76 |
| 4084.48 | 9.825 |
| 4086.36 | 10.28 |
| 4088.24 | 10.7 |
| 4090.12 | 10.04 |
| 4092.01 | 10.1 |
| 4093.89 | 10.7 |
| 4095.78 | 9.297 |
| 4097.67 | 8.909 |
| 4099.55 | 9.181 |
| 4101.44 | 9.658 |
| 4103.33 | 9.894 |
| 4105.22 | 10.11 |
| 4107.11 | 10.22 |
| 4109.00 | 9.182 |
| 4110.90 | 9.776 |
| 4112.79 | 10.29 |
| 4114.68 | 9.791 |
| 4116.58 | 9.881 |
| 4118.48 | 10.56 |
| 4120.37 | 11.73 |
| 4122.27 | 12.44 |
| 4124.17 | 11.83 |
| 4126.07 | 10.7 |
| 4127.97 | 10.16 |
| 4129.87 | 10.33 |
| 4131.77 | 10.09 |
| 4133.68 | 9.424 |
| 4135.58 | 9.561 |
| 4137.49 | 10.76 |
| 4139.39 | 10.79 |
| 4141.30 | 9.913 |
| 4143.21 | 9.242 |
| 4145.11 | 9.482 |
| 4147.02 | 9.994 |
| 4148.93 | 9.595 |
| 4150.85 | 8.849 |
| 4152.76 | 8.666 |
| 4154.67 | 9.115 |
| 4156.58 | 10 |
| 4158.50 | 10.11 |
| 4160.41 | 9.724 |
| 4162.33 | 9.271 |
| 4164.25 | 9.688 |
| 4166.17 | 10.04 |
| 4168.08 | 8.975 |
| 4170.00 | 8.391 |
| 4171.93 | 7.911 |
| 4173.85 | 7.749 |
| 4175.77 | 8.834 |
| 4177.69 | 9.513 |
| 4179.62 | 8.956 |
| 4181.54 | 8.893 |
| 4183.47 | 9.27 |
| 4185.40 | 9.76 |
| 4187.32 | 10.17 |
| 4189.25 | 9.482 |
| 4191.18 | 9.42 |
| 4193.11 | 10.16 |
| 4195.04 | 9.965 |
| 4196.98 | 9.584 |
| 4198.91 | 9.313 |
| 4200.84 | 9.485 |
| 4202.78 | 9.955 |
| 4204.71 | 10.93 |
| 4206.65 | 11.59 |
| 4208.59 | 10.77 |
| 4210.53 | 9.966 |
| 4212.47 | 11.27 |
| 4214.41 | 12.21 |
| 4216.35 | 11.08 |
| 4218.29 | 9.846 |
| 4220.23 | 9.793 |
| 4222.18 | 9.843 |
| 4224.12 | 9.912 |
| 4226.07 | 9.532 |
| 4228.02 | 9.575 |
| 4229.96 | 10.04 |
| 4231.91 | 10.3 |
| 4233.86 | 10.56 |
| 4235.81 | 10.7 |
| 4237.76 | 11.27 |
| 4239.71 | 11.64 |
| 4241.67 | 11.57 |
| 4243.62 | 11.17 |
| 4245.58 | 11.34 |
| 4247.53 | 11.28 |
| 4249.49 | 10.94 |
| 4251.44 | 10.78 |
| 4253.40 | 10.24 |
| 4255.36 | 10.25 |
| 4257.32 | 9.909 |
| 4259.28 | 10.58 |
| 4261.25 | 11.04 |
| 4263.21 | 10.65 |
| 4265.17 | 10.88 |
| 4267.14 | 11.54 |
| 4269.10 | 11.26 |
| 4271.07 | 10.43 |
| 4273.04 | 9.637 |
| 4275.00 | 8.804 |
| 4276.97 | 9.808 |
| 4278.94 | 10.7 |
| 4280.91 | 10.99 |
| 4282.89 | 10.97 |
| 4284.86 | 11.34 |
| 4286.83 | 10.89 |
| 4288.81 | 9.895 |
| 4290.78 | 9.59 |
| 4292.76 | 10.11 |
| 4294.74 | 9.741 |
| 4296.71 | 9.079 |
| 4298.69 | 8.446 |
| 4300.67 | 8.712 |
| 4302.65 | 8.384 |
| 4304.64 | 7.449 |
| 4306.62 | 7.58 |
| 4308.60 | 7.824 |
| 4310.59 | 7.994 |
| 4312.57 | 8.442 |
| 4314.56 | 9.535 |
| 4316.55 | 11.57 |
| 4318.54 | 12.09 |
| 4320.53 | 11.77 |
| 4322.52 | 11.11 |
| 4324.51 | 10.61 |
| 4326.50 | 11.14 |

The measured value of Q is 1.8 A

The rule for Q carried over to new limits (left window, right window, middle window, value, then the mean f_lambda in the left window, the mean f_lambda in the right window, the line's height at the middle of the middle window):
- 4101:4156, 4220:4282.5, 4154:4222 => 3.6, 10.1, 10.5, 10.3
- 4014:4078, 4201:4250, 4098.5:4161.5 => 1.3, 9.88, 10.7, 10.2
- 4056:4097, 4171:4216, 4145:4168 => 0.7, 9.86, 9.81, 9.83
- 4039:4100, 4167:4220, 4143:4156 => 0.7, 9.93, 9.76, 9.82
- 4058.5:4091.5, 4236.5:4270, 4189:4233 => 2.0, 9.78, 11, 10.7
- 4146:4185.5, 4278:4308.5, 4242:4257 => -2.3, 9.19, 9.54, 9.42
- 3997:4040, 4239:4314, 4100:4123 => -0.6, 9.95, 10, 9.98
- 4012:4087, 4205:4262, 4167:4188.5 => 3.0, 9.91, 10.7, 10.4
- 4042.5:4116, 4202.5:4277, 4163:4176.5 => 2.0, 9.92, 10.6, 10.3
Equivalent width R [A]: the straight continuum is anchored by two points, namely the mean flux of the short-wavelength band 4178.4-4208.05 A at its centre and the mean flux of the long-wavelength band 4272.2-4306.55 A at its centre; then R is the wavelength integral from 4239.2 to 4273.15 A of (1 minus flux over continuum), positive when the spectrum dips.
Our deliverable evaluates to -4.1 A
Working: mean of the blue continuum 9.81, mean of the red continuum 9.62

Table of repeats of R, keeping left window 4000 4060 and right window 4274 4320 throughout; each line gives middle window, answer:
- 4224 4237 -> -0.5 A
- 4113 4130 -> -1.5 A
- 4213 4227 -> -0.9 A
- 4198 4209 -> -0.6 A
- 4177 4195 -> 0.5 A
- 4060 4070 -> 0.5 A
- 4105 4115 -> 0.1 A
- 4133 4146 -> 0.0 A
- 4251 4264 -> -1.1 A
